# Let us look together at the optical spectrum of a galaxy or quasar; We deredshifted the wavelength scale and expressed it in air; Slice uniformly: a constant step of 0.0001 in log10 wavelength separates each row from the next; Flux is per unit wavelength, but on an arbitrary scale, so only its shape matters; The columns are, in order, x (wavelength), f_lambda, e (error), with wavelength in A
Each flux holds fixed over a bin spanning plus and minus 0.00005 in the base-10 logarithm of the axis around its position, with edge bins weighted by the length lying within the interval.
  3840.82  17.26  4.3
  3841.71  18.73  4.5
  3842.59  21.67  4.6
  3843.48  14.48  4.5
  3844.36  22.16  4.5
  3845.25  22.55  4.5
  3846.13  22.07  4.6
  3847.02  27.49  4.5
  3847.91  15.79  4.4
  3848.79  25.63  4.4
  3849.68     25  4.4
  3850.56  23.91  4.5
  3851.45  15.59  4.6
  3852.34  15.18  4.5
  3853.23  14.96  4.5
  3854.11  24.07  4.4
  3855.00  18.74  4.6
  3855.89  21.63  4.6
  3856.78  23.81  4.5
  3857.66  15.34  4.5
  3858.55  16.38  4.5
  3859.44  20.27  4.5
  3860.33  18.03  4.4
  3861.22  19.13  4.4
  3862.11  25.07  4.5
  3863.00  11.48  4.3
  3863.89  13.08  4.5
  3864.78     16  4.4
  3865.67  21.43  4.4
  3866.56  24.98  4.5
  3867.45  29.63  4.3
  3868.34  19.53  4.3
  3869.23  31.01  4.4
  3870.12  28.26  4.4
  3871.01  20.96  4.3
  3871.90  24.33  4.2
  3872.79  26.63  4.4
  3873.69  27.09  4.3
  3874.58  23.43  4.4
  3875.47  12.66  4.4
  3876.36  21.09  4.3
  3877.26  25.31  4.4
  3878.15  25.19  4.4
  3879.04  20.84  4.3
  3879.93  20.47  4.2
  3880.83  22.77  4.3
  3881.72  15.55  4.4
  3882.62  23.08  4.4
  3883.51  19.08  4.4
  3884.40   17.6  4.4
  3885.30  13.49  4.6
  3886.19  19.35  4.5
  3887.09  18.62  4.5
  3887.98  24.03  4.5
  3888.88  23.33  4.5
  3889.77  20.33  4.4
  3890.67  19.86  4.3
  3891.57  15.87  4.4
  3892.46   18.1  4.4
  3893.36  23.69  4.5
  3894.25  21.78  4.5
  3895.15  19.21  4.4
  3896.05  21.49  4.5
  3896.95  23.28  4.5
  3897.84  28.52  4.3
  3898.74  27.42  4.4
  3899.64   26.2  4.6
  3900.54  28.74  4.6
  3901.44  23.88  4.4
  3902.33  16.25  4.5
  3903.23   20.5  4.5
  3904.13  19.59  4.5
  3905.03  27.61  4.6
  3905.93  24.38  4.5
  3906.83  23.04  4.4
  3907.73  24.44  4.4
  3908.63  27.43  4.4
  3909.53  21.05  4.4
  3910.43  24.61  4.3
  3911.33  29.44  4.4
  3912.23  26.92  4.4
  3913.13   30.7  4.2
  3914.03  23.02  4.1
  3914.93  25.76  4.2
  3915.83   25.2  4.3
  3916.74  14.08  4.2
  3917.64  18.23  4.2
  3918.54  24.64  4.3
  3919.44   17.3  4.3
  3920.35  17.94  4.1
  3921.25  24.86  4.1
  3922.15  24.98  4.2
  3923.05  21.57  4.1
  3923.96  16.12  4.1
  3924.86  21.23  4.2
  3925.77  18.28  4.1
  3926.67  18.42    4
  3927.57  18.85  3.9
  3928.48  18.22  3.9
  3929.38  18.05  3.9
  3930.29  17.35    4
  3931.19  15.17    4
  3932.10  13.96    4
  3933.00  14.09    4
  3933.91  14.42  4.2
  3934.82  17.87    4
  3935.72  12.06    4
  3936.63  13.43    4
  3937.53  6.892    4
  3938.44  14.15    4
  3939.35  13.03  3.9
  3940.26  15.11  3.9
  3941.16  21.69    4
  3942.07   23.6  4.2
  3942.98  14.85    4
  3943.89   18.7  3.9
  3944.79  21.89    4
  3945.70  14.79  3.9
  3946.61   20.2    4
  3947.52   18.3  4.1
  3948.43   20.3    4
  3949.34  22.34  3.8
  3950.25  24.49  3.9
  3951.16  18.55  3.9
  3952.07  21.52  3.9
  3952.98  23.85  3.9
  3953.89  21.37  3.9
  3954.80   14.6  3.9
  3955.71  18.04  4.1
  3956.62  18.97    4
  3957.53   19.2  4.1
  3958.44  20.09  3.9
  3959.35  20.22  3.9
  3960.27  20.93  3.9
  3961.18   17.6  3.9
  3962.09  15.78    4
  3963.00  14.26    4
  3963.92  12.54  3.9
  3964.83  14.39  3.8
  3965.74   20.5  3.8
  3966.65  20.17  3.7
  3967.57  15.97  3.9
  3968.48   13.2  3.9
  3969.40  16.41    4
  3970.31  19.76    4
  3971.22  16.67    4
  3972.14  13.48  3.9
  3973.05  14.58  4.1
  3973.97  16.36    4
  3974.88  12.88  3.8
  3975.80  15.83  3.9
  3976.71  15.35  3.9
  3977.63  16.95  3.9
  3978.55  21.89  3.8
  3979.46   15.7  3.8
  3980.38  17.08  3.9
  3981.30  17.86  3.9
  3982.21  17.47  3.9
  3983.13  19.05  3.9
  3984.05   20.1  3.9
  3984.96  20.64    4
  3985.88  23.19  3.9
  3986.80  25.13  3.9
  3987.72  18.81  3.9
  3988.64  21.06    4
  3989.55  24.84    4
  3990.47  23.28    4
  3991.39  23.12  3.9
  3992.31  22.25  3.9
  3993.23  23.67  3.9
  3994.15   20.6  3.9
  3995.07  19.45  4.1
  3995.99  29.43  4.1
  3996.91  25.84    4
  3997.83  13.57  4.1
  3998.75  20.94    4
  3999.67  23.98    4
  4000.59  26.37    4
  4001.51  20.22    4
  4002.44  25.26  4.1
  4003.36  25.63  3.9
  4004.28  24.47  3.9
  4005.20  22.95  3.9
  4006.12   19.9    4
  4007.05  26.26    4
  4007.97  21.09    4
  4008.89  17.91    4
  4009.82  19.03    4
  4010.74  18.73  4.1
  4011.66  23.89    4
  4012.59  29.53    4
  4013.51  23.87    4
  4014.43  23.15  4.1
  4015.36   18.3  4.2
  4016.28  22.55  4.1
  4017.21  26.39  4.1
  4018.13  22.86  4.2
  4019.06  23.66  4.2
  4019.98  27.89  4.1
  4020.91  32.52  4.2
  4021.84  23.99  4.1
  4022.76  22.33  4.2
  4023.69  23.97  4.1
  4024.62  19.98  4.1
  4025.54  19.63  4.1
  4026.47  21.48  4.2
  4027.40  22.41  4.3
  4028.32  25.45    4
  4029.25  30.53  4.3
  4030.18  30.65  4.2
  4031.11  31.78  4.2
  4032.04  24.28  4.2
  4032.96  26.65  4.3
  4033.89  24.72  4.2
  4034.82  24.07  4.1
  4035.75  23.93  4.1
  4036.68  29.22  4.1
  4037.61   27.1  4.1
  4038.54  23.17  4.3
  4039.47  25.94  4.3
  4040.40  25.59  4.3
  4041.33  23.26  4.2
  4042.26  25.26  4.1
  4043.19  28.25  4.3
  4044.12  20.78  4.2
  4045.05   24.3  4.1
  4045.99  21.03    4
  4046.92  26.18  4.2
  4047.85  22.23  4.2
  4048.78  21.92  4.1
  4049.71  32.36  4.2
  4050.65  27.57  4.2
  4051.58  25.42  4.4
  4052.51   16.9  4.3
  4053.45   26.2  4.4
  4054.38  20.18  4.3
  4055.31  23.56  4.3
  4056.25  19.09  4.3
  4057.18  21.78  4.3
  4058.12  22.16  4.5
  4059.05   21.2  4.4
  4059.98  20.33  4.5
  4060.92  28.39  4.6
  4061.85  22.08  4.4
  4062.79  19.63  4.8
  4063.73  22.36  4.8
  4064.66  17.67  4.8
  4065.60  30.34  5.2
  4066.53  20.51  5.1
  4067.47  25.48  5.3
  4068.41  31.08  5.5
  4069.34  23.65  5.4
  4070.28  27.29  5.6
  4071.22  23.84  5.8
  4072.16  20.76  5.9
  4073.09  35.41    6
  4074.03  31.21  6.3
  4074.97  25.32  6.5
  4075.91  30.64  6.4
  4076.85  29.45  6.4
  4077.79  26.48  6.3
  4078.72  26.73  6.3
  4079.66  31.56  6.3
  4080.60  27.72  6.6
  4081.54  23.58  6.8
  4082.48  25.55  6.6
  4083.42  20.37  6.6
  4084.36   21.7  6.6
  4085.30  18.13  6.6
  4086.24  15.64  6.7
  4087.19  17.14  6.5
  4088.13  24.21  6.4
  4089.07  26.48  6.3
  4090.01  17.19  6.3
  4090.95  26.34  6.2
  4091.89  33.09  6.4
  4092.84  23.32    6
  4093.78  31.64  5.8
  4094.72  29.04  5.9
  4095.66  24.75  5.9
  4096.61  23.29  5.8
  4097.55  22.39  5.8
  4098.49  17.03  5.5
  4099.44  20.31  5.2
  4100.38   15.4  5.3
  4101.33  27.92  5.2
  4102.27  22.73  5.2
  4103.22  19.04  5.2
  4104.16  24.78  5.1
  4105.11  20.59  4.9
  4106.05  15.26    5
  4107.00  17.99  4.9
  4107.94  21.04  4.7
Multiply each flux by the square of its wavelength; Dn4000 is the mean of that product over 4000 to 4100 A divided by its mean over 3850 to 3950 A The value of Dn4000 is 1.28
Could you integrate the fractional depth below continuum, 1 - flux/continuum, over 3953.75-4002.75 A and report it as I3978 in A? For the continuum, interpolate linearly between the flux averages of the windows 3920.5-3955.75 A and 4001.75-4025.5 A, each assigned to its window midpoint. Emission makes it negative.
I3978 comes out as 4.18 A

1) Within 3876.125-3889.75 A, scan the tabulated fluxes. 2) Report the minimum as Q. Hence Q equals 13.49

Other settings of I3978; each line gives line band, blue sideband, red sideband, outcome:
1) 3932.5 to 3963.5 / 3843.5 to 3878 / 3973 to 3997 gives 3.92 A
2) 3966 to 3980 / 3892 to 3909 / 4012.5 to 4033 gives 4.53 A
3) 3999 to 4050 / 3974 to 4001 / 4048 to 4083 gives -3.79 A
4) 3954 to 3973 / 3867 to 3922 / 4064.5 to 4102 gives 5.07 A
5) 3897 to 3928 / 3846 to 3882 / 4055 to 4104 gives -1.58 A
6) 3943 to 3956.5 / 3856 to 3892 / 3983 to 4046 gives 1.60 A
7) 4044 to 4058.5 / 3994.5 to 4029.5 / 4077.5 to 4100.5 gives 0.11 A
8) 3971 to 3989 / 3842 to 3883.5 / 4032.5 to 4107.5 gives 3.77 A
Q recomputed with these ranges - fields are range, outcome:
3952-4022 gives 12.54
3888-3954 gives 6.892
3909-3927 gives 14.08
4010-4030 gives 18.3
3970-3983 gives 12.88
